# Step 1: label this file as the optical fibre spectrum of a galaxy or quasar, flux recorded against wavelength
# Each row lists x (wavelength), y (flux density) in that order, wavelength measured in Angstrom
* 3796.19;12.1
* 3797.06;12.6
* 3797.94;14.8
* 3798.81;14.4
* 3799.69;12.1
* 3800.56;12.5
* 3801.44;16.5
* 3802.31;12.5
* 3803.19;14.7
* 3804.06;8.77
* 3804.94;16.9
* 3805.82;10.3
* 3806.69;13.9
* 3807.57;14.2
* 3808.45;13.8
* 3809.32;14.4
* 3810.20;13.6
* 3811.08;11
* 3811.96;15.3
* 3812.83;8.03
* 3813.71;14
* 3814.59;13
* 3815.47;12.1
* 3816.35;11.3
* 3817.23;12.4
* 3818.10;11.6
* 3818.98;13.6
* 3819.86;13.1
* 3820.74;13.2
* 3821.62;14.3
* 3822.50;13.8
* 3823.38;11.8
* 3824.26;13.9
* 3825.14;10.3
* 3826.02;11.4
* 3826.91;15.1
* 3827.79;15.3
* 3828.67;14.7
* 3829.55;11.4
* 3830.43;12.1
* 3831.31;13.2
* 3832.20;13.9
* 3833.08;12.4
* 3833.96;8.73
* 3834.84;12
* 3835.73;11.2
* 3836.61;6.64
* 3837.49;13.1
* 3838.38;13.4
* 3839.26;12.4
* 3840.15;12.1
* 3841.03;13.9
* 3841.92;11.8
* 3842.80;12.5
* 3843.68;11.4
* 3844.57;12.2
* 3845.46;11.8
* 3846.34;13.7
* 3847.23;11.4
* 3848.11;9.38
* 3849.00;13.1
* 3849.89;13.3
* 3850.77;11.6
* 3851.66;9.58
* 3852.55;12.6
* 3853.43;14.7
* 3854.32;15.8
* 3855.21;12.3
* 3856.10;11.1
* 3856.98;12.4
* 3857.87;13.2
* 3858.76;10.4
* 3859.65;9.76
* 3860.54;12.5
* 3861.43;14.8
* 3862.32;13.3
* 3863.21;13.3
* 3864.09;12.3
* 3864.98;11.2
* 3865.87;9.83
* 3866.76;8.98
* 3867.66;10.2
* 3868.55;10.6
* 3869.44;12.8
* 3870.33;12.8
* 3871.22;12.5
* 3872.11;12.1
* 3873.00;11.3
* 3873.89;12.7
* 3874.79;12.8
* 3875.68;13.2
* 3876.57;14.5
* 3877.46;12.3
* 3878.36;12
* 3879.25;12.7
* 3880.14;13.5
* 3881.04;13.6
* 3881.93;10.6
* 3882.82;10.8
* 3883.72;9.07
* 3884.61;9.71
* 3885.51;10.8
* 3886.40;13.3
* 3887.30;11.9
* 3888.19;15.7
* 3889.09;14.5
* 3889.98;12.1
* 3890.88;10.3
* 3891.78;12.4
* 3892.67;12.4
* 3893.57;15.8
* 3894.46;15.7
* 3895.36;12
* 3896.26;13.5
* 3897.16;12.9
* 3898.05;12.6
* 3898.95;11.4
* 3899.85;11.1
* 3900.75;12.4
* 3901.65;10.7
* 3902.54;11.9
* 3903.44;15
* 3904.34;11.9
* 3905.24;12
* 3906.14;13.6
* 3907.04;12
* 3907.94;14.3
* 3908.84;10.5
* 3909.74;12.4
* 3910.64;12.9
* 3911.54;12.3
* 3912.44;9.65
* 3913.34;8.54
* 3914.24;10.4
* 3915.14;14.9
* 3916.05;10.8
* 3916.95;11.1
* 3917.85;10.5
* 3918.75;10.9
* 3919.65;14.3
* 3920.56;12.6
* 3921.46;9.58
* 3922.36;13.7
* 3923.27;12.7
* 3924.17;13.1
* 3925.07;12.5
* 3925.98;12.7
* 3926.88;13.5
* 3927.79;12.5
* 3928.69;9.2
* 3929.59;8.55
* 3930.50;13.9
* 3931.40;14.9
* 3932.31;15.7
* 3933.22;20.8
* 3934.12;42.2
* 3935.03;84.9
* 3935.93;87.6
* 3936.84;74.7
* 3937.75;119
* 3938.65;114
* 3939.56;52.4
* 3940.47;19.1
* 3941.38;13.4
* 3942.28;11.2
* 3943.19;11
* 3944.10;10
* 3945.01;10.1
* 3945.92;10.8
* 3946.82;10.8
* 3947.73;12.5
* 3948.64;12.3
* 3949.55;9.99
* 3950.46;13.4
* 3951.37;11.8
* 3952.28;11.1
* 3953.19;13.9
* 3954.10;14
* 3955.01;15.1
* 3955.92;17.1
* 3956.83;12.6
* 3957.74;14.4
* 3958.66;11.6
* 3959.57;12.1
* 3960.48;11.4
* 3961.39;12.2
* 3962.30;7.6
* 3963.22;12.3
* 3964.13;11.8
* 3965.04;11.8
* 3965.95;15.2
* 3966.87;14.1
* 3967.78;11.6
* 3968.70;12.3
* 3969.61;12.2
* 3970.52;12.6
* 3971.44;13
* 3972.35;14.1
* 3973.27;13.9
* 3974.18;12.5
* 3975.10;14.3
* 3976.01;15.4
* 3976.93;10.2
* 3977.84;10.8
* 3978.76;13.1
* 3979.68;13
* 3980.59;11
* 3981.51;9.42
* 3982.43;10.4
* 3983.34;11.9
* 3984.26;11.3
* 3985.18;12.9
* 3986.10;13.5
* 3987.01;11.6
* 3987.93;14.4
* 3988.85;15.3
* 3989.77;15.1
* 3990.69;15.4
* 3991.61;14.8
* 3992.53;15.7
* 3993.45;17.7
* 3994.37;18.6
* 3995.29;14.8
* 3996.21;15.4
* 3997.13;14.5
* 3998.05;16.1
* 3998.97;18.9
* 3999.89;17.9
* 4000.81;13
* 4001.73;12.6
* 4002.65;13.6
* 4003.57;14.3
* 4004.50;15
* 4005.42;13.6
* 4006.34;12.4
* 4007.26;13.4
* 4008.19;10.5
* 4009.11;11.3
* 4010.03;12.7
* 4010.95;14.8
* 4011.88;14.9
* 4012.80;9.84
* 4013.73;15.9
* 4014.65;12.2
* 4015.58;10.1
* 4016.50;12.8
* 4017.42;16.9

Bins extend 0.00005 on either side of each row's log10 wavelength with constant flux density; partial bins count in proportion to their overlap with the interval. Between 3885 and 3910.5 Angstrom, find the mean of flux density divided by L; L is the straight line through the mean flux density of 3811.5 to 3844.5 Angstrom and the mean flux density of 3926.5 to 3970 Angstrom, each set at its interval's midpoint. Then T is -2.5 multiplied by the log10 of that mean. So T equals 0.41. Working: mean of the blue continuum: 12.4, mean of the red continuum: 22.8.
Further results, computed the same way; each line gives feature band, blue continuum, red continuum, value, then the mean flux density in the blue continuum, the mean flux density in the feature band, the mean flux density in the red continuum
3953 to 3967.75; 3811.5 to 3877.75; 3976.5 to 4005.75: 0.057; 12.3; 12.9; 13.9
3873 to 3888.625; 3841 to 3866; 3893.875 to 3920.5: -0.006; 12.3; 12.3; 12.2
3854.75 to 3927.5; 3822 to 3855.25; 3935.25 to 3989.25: 0.242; 12.4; 12.2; 19.3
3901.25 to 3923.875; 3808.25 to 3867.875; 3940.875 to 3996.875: 0.057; 12.3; 12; 12.9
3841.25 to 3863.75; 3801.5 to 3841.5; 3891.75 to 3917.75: 0.017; 12.7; 12.3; 12.3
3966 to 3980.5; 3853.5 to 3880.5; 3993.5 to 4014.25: 0.080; 12.3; 12.9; 14.3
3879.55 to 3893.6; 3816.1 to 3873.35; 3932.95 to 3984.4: 0.262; 12.2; 12.2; 21.1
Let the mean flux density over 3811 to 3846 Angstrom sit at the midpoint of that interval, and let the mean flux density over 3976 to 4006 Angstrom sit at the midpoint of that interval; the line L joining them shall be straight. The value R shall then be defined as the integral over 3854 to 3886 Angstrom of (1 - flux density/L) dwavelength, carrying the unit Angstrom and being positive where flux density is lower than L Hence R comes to 2.0 Angstrom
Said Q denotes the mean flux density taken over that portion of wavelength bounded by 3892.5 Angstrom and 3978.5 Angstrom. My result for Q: 17.7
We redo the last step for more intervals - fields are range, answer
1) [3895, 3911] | 12.4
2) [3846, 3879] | 12.2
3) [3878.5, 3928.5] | 12.2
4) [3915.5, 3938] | 25.6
